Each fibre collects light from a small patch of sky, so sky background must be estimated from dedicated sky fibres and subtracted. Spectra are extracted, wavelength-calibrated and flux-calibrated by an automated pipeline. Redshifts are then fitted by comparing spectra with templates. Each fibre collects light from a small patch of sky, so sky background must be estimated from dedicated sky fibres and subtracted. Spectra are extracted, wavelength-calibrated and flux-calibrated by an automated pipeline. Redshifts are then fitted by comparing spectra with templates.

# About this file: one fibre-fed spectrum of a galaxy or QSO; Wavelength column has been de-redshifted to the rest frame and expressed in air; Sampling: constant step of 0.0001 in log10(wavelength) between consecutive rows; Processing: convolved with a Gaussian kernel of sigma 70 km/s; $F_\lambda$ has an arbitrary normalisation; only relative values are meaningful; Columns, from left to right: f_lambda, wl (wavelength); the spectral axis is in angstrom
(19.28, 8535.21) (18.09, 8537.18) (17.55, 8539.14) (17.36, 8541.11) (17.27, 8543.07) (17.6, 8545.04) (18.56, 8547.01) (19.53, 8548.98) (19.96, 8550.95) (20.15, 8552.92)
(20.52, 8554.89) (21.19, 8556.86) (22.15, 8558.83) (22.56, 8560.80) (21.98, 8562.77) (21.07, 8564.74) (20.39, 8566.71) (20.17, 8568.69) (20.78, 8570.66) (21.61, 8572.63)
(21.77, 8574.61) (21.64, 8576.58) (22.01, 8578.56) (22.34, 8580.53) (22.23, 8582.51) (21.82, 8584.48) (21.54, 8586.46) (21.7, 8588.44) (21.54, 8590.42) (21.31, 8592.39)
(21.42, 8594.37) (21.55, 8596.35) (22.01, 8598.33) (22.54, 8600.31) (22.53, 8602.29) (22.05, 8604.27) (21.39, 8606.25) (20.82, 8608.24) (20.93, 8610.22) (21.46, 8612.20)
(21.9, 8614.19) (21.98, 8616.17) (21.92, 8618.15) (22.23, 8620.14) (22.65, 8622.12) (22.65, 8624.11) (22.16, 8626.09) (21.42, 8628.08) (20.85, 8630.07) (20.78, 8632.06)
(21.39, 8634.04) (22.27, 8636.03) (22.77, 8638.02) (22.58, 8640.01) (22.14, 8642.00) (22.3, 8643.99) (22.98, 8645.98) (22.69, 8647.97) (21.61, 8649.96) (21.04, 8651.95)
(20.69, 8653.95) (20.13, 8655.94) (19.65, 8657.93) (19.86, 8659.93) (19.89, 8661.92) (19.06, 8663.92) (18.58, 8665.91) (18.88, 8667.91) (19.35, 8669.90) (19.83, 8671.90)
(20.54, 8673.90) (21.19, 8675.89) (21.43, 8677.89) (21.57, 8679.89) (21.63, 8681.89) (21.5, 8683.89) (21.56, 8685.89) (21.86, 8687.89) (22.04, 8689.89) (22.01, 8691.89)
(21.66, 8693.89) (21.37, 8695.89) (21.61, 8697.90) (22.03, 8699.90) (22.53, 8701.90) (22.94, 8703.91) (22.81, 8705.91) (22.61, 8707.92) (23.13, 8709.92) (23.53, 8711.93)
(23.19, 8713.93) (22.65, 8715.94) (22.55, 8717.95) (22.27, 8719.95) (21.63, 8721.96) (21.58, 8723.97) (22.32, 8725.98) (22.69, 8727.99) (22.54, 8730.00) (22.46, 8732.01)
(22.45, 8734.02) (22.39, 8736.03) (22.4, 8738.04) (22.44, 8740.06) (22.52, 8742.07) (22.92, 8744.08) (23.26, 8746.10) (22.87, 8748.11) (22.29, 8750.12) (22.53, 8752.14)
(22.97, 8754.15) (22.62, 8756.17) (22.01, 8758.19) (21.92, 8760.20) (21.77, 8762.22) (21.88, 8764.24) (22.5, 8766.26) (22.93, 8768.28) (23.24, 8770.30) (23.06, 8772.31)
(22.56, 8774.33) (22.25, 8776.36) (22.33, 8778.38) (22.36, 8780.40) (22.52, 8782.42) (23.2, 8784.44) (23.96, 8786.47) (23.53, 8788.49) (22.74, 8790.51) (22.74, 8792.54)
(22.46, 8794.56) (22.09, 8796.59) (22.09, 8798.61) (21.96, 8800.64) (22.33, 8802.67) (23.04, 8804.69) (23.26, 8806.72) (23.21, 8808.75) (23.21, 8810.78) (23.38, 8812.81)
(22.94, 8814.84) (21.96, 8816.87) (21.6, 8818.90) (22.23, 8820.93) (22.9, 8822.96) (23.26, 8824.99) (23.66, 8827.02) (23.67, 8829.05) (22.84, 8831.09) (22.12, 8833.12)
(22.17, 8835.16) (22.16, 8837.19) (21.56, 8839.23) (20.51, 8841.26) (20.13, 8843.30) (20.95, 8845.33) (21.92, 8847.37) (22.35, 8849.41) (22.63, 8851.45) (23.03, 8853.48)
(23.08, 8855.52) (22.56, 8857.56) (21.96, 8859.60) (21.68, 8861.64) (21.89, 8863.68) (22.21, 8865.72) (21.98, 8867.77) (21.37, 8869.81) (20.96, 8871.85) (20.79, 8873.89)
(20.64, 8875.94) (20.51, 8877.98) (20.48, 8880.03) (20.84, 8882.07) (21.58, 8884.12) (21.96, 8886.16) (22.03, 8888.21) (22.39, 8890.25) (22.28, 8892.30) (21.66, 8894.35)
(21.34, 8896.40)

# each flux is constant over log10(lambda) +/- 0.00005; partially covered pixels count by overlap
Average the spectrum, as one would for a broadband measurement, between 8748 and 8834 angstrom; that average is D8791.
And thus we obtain 22.7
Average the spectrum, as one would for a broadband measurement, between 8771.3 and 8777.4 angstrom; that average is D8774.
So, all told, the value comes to 22.6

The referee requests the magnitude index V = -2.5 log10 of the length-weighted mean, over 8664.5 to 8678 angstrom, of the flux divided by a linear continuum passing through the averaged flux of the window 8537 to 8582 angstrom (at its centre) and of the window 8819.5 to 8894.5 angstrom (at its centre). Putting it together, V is 0.06 mag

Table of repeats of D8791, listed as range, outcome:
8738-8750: 22.7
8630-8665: 21.3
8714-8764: 22.4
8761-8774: 22.6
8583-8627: 21.8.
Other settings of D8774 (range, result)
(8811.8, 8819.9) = 22.5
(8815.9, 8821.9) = 21.9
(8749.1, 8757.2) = 22.6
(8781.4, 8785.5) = 22.9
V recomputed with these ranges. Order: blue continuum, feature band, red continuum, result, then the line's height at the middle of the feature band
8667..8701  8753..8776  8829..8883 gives -0.05 mag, 21.4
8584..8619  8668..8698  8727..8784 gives 0.05 mag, 22.1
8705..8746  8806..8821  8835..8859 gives -0.03 mag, 22.1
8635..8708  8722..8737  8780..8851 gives -0.03 mag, 21.8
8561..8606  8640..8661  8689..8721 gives 0.04 mag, 22.1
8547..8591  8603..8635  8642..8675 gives -0.04 mag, 20.8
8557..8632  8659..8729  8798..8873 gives 0.02 mag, 21.9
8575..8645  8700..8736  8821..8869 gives -0.03 mag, 22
